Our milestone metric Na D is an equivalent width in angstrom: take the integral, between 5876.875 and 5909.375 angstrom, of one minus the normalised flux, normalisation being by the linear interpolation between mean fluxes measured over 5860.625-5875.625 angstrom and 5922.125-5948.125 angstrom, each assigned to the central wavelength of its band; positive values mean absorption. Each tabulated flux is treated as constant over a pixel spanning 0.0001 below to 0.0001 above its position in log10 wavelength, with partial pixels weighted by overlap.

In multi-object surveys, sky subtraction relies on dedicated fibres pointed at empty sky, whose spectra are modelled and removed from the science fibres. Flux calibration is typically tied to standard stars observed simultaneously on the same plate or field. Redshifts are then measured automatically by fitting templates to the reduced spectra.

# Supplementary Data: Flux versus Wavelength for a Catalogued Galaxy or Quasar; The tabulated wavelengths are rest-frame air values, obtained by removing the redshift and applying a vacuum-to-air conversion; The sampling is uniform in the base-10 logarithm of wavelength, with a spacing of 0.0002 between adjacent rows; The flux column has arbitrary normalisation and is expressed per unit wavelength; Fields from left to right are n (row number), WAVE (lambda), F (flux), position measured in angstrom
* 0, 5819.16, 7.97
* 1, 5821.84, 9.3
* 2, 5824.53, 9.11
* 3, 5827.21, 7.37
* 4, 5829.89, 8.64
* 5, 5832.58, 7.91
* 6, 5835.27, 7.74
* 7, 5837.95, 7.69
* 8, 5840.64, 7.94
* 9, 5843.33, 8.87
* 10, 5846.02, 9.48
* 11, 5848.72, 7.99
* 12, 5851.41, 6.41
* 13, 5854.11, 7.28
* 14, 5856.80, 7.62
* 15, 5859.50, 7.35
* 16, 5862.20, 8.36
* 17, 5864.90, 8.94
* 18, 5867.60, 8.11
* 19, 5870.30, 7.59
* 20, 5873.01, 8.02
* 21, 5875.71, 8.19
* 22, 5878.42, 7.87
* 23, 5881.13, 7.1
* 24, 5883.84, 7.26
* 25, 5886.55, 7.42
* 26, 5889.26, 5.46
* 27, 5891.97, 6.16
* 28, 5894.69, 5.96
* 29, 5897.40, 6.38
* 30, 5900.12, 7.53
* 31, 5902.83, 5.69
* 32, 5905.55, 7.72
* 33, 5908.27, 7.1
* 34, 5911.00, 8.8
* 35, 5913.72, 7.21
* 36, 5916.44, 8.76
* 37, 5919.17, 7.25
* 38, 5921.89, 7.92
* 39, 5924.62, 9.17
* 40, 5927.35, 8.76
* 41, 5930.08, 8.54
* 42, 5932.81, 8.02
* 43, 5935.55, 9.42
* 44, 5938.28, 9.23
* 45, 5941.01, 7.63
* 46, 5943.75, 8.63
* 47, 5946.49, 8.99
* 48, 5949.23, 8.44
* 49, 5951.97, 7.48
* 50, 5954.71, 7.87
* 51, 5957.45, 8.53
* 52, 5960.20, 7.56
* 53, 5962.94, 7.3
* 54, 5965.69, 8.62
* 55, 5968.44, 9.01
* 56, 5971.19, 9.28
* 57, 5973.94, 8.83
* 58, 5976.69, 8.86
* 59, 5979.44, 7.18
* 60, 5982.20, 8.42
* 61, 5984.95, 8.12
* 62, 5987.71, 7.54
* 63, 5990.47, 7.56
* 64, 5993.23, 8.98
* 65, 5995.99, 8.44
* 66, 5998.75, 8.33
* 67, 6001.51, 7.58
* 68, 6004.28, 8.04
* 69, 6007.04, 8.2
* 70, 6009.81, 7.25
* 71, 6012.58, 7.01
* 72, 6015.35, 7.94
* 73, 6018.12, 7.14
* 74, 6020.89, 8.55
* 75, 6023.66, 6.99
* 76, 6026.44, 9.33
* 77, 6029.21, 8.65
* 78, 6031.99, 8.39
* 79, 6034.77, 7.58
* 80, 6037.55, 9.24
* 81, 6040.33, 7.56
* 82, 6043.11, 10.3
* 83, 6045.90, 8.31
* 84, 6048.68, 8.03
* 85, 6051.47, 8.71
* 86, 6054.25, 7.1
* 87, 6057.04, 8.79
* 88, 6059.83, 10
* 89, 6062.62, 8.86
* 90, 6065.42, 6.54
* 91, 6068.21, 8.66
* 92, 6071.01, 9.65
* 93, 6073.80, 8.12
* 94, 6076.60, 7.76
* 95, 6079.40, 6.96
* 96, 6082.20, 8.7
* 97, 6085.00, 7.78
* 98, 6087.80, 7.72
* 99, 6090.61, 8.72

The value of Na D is 6.05 angstrom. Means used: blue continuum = 8.19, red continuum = 8.67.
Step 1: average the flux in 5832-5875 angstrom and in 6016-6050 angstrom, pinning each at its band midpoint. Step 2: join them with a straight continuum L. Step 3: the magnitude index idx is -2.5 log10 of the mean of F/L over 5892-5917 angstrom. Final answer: 0.13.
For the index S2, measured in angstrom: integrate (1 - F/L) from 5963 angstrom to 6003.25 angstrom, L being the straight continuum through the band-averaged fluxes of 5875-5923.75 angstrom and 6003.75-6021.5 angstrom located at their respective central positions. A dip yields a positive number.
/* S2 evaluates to -3.9 angstrom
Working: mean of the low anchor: 7.22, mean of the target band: 8.3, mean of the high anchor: 7.68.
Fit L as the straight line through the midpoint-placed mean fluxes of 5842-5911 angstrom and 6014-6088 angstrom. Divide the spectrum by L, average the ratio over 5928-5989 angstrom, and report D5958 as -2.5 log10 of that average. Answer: -0.07 mag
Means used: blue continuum 7.46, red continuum 8.28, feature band 8.35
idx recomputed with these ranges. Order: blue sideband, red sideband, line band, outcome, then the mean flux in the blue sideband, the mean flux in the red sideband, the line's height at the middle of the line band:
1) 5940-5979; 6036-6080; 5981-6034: 0.05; 8.34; 8.43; 8.38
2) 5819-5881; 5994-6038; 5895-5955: 0.01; 8.06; 8.03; 8.04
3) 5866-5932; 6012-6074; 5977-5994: 0.00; 7.51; 8.35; 8.01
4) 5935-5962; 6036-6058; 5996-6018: 0.09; 8.33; 8.49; 8.43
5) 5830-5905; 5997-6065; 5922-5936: -0.12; 7.51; 8.22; 7.78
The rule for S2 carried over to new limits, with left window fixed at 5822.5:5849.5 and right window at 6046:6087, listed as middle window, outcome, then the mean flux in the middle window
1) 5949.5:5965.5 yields 0.8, 7.86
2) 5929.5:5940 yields -0.6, 8.79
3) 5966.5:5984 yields -0.7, 8.59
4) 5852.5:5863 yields 0.9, 7.58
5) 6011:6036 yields 1.0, 7.95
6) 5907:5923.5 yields 0.8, 7.86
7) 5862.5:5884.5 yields 1.0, 7.93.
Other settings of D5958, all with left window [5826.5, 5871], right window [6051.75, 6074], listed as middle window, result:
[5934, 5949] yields -0.07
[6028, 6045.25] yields -0.02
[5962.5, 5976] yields -0.06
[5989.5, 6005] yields 0.02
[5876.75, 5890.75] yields 0.15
